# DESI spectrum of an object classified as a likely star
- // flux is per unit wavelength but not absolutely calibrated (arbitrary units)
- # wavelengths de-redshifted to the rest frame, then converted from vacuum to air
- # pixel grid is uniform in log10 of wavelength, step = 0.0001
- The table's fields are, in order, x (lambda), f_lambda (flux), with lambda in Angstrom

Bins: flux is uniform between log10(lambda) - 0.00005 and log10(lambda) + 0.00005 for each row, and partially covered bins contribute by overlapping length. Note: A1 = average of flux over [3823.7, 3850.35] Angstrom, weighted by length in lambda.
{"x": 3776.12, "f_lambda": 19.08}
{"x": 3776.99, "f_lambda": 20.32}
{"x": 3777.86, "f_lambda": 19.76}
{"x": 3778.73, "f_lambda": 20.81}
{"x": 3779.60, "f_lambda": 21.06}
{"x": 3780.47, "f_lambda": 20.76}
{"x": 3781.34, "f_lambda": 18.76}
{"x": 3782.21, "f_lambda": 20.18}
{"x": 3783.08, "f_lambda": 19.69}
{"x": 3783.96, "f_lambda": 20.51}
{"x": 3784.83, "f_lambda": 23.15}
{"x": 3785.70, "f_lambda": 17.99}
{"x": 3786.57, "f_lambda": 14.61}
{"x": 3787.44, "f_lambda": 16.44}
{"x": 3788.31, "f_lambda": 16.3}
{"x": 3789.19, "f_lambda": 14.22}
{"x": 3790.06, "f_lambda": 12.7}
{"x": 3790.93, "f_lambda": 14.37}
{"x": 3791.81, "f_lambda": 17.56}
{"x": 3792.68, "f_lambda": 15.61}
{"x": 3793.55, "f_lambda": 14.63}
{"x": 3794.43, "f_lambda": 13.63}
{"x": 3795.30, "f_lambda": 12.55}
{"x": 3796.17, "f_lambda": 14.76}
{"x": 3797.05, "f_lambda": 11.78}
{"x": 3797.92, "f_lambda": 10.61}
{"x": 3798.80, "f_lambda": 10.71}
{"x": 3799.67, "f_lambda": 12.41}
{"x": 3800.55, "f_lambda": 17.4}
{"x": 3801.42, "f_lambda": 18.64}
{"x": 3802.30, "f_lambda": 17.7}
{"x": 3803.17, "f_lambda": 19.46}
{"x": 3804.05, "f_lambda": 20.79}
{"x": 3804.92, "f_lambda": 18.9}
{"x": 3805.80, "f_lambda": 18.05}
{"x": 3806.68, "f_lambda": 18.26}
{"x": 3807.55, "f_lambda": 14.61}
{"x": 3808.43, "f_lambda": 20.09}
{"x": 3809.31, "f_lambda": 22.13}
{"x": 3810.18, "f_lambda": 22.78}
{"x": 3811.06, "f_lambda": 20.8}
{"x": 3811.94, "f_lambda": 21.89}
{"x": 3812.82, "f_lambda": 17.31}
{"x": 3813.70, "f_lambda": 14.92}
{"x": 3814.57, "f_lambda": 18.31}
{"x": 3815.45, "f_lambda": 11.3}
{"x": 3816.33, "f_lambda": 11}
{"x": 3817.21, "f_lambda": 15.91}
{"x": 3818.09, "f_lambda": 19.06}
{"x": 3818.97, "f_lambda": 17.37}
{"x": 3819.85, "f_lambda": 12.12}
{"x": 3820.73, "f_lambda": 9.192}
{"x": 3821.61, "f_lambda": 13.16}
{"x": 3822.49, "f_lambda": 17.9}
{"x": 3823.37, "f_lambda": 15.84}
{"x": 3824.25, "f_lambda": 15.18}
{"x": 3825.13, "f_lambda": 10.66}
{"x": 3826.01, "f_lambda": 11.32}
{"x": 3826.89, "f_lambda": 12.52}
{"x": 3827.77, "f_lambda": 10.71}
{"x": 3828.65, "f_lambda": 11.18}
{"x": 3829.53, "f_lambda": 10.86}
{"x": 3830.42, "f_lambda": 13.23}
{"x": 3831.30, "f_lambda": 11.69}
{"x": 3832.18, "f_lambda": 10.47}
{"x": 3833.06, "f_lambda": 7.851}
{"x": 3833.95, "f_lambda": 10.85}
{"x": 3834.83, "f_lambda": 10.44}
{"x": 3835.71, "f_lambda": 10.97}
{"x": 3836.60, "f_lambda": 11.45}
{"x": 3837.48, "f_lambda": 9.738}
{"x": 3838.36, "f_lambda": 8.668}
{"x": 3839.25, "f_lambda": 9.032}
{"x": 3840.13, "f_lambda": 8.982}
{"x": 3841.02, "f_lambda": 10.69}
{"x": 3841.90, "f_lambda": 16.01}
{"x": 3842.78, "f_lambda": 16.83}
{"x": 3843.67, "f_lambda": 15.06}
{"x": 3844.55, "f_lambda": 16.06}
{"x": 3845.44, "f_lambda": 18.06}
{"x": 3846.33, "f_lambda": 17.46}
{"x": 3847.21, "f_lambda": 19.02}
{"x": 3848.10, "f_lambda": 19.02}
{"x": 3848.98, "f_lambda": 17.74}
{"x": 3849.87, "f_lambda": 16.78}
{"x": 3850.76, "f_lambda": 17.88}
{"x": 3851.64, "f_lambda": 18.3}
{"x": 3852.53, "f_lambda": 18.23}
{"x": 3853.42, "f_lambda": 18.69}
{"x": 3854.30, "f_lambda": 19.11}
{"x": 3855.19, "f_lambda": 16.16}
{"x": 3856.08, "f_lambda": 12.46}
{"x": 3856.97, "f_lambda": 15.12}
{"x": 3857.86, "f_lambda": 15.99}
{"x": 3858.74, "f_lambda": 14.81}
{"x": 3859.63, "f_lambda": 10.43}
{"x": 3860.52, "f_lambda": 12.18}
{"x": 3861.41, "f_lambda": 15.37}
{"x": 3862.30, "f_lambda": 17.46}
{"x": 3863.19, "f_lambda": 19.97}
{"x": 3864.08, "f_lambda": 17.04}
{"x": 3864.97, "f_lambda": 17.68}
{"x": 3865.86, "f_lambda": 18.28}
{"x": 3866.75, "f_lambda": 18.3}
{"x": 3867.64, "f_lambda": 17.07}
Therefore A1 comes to 13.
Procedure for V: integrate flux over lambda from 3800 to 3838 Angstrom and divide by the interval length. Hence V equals 14.9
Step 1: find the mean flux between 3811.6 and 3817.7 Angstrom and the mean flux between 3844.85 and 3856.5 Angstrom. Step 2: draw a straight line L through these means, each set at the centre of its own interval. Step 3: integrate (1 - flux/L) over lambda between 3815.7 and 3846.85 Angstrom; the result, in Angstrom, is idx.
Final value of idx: 7.1 Angstrom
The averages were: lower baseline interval 15.7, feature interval 12.8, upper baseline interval 17.6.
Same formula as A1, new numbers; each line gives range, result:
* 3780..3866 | 15.4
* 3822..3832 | 12.8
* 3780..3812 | 17.1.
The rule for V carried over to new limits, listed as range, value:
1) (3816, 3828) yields 13.8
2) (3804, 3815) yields 19.1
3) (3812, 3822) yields 14.8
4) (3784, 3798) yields 15.3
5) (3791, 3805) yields 15.3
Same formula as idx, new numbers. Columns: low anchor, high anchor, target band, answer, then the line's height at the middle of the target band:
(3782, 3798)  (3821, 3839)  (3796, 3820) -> -5.0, 14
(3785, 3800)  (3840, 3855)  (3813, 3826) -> 1.0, 15.6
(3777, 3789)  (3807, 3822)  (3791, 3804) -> 2.2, 18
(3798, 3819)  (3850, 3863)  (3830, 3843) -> 4.3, 16.6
